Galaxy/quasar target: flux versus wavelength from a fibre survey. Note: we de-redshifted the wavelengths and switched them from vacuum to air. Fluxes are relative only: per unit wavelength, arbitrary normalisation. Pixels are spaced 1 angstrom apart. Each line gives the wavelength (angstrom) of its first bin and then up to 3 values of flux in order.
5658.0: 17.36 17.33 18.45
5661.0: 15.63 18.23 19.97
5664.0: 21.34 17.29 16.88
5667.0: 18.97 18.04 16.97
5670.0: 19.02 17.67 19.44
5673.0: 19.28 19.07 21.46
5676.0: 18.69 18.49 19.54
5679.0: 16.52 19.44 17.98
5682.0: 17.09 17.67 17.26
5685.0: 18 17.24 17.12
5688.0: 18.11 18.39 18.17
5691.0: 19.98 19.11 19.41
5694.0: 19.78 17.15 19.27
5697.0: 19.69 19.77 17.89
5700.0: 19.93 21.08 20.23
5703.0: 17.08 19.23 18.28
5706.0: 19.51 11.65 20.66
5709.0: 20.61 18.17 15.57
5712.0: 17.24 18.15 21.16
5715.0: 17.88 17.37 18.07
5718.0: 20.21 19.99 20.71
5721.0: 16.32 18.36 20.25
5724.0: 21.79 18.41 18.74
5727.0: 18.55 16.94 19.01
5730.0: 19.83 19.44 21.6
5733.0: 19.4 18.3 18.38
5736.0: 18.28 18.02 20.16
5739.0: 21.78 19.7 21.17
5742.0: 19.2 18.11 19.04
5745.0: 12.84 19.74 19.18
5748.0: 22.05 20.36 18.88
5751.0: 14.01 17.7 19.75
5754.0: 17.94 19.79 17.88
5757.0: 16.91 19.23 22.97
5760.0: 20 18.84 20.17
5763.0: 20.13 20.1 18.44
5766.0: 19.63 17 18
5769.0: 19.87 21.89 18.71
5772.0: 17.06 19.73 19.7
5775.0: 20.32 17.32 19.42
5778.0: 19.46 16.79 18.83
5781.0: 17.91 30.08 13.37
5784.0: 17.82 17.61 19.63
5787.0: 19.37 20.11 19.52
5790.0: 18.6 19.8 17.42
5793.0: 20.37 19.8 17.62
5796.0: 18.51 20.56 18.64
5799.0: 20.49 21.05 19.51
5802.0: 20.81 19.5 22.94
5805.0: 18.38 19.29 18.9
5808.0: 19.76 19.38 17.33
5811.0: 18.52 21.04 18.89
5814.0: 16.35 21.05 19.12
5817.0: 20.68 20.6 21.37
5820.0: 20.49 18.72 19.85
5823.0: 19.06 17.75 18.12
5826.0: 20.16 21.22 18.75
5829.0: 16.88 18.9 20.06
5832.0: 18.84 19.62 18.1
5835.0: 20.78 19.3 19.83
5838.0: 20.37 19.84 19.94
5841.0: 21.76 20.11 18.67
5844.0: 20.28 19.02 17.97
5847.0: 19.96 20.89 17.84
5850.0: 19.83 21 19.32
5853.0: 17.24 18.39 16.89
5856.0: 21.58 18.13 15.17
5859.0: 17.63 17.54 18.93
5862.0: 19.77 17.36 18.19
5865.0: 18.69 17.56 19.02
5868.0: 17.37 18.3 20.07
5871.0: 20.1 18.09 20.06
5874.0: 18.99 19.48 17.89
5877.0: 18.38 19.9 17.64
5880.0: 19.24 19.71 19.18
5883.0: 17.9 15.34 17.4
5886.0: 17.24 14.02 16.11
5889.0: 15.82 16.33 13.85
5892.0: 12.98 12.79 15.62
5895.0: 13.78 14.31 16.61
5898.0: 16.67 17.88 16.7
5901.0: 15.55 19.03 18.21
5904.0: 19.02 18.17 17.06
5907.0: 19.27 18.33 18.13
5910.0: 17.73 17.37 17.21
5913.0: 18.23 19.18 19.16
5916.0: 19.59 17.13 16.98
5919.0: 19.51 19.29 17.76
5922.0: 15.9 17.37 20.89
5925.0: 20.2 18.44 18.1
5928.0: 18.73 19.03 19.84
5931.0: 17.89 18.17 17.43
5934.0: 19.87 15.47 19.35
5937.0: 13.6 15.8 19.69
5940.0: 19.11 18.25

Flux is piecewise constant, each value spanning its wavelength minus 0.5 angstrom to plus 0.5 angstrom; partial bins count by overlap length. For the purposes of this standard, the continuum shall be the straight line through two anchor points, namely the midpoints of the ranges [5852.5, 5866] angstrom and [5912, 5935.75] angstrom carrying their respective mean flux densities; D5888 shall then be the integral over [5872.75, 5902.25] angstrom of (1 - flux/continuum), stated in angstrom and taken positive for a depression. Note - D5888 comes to 2.3 angstrom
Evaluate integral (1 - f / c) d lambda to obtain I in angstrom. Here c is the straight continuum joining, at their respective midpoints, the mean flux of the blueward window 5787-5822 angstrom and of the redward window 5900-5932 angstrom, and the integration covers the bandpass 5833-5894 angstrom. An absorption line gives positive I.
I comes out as 1.84 angstrom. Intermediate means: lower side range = 19.6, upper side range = 18.3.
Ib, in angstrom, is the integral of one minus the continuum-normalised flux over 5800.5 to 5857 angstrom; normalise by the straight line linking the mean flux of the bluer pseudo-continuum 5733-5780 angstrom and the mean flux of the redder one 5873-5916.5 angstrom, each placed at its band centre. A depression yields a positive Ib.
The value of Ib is -4.21 angstrom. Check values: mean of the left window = 19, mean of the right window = 17.3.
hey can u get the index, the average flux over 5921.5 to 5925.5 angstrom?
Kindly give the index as 18.6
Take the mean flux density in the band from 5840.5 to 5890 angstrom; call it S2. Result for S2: 18.5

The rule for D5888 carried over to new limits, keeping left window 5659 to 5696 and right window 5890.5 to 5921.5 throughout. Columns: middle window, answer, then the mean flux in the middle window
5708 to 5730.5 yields -0.8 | 18.8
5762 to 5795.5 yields -2.4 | 19.1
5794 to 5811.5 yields -1.7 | 19.5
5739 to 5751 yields -0.6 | 19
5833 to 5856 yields -2.6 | 19.5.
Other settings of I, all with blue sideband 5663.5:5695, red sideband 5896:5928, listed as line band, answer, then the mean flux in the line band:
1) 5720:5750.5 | -1.30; 19.2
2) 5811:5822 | -0.94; 19.8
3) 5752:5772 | -1.00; 19.2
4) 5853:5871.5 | -0.21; 18.3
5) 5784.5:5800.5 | -0.93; 19.3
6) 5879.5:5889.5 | 0.49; 17.2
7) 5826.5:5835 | -0.45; 19.1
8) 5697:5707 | -0.24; 18.9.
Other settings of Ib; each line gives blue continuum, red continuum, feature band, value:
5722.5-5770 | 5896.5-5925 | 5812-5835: -0.93 angstrom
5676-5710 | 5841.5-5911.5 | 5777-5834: -3.93 angstrom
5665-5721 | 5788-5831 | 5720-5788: -0.27 angstrom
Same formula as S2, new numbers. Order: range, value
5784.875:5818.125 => 19.5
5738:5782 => 19.2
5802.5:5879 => 19.2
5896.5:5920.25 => 18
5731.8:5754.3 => 18.9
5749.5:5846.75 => 19.3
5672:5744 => 18.8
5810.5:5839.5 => 19.5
